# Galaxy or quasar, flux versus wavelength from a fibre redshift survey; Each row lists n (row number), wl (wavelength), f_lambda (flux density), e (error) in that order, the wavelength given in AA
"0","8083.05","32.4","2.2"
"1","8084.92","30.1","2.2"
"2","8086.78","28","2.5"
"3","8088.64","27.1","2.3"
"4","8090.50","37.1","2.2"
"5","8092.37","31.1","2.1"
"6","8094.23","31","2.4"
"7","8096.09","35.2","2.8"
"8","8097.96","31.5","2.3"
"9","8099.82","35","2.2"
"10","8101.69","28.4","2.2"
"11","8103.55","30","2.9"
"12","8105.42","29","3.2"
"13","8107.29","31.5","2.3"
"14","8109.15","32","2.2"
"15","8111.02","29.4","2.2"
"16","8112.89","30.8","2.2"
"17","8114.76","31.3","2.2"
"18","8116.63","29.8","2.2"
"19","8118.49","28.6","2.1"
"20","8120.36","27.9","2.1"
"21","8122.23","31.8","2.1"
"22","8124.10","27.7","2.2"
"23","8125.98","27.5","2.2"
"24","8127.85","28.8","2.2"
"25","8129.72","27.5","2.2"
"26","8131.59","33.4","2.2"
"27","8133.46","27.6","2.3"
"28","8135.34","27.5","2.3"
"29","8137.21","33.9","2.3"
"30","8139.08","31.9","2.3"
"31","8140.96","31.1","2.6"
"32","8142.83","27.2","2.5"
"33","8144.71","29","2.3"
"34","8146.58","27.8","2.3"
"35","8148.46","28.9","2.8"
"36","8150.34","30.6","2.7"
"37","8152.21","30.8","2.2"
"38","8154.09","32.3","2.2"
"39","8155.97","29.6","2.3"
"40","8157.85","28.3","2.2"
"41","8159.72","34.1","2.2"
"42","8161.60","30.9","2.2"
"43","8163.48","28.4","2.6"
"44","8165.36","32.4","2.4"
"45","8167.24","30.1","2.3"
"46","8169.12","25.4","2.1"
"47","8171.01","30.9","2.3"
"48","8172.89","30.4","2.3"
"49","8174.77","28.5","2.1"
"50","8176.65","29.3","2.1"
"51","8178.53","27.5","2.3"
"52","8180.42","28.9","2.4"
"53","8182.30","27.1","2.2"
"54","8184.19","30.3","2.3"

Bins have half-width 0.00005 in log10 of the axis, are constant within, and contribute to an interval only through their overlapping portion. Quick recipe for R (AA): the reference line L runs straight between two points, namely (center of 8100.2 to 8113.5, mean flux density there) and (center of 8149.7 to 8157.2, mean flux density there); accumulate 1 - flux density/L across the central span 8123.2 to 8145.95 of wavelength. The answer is 0.9 AA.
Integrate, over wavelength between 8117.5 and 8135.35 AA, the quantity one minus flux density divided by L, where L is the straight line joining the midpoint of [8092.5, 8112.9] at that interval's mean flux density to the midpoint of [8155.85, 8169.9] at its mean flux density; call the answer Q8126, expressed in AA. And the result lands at 1.1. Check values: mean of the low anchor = 31.3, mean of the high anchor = 30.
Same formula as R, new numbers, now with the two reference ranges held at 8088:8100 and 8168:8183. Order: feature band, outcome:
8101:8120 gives 1.0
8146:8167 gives -0.7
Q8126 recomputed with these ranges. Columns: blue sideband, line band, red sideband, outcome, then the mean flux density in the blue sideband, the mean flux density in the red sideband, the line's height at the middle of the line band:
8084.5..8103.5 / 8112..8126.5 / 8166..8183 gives 0.5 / 31.4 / 28.8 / 30.6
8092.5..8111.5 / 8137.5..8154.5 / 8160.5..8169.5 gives 0.1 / 31.3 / 29.8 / 30.2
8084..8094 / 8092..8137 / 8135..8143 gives 0.8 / 30.7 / 30.9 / 30.8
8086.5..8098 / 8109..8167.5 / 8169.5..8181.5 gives 0.6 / 31.8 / 29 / 30.3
